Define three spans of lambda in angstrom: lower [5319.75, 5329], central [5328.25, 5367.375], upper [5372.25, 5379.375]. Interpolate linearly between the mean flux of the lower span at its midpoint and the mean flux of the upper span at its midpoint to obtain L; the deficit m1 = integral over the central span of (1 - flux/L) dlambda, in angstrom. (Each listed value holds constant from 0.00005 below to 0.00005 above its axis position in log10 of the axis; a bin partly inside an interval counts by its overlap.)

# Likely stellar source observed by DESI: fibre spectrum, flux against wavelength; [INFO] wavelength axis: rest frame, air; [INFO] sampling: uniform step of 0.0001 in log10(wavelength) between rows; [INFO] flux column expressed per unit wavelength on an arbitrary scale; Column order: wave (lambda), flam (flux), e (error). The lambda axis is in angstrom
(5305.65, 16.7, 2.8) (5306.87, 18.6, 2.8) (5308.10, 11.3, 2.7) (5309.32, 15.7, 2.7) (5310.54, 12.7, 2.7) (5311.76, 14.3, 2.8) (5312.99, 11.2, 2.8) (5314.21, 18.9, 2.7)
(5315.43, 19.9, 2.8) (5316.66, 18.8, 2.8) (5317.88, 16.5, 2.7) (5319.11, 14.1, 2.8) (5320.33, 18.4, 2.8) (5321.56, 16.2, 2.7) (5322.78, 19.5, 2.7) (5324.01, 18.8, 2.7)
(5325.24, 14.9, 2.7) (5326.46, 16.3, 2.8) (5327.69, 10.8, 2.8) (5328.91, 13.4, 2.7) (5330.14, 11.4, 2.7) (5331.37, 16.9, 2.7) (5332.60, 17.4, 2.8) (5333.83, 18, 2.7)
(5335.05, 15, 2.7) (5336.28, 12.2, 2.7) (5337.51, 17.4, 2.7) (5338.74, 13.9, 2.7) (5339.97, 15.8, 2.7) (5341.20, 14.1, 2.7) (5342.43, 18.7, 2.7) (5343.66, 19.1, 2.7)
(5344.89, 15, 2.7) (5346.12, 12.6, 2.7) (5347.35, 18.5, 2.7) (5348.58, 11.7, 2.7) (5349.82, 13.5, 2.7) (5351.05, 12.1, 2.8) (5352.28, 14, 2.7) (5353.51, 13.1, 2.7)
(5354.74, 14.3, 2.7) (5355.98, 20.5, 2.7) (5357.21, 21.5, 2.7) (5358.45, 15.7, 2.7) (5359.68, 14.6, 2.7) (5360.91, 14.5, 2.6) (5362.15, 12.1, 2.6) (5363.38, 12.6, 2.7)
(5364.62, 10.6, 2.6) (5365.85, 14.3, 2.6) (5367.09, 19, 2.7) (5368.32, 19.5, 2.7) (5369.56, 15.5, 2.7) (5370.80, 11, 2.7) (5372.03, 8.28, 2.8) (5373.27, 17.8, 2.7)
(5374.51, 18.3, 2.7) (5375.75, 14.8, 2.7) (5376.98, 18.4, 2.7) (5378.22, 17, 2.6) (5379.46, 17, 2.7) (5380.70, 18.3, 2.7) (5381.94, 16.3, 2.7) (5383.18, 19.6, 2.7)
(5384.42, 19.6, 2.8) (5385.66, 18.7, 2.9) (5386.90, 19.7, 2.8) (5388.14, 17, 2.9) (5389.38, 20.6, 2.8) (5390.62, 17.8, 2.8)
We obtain 3.2 angstrom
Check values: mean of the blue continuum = 16.2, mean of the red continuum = 16.7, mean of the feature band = 15.1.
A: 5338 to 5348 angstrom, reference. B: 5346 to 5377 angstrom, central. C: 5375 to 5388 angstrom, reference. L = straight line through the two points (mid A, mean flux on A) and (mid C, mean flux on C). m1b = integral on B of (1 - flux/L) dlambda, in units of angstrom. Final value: 3.62 angstrom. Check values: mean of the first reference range 16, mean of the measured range 14.9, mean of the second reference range 17.9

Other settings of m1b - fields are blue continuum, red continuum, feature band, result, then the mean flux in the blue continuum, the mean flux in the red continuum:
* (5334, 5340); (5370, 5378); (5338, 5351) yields -0.16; 15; 14.9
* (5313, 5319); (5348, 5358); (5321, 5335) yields 0.77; 17.4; 15.1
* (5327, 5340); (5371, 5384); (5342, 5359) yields -0.36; 14.7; 16.4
